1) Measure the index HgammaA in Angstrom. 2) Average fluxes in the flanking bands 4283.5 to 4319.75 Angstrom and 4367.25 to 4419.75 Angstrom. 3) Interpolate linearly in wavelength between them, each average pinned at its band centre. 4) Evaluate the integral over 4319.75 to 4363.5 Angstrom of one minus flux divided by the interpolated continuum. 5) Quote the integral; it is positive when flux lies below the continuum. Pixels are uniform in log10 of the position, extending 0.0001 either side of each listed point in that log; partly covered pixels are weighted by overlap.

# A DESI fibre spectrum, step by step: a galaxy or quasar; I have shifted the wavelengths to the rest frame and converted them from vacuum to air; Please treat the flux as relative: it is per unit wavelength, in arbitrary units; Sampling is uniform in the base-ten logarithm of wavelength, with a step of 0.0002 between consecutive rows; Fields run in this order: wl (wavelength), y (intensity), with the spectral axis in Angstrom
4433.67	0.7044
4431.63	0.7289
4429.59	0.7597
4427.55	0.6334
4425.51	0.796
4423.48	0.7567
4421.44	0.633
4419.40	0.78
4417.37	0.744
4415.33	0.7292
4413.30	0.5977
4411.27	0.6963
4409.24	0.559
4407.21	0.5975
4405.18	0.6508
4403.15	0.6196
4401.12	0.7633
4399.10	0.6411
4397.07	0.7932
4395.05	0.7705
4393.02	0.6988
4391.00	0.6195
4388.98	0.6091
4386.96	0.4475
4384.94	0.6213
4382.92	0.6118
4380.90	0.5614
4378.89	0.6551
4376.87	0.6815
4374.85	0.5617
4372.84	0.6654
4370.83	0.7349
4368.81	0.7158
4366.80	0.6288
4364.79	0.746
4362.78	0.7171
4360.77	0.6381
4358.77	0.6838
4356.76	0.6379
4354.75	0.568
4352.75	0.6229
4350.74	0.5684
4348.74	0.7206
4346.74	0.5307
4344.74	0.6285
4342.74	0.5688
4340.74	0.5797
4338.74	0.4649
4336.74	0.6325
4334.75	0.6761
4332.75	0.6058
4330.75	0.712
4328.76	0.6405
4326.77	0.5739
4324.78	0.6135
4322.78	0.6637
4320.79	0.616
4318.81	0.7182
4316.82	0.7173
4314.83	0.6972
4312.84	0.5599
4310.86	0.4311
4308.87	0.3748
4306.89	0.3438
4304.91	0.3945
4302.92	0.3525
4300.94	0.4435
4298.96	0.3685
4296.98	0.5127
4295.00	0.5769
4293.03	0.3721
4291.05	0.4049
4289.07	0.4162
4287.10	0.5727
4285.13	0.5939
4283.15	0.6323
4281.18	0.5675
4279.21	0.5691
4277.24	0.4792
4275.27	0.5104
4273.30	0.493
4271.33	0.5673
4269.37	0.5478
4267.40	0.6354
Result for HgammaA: -4.4 Angstrom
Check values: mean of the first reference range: 0.494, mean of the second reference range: 0.657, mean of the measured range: 0.621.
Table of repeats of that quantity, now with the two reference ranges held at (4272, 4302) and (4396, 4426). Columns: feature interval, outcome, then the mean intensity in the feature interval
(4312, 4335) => -3.8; 0.649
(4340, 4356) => -0.2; 0.599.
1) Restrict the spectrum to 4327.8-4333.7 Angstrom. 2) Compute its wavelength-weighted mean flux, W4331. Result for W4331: 0.653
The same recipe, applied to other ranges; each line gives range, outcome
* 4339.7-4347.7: 0.577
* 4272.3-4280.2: 0.513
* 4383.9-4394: 0.599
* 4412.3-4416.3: 0.663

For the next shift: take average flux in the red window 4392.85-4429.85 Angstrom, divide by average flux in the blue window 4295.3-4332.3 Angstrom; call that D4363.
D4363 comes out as 1.28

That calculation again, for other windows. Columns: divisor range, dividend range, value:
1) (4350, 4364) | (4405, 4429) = 1.07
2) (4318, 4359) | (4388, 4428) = 1.11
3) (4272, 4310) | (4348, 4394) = 1.35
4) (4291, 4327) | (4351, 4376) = 1.28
